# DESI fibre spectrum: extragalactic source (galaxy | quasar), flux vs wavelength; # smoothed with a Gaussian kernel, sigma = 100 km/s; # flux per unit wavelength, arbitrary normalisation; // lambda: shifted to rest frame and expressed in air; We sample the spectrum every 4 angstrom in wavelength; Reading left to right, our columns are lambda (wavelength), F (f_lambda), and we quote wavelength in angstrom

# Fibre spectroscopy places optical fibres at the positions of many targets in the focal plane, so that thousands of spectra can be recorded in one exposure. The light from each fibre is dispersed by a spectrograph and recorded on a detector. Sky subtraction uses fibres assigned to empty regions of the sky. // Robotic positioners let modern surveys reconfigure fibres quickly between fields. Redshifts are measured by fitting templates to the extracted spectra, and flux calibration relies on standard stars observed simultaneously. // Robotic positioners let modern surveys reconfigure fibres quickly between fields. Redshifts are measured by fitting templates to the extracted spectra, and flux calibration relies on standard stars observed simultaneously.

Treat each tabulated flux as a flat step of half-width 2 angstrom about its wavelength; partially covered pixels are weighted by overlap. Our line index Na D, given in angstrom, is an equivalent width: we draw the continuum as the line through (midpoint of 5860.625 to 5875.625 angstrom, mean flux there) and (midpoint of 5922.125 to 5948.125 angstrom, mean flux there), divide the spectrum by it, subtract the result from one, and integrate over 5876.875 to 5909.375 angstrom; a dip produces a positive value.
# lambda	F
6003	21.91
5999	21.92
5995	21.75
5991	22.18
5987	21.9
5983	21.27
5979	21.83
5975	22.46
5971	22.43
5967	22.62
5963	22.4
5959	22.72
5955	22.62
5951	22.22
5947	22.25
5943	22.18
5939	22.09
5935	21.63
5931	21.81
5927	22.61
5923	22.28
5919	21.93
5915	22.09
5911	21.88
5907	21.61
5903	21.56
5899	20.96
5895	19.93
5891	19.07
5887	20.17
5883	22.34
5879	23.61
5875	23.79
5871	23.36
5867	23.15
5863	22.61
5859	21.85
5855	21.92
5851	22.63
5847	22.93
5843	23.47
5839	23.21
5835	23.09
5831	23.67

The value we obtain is 2.3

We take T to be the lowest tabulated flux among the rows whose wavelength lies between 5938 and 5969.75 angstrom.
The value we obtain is 22.09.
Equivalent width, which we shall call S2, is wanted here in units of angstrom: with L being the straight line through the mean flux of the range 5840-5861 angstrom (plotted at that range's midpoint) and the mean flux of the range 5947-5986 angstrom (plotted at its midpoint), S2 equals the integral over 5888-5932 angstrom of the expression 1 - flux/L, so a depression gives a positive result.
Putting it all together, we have 2.0 angstrom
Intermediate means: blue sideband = 22.6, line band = 21.4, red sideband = 22.3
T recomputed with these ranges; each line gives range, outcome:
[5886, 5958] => 19.07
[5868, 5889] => 20.17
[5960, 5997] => 21.27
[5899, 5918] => 20.96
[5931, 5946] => 21.63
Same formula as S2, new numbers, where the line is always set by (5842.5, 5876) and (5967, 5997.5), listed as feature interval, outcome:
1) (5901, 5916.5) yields 0.5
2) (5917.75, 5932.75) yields 0.1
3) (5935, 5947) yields 0.1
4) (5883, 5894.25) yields 1.2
